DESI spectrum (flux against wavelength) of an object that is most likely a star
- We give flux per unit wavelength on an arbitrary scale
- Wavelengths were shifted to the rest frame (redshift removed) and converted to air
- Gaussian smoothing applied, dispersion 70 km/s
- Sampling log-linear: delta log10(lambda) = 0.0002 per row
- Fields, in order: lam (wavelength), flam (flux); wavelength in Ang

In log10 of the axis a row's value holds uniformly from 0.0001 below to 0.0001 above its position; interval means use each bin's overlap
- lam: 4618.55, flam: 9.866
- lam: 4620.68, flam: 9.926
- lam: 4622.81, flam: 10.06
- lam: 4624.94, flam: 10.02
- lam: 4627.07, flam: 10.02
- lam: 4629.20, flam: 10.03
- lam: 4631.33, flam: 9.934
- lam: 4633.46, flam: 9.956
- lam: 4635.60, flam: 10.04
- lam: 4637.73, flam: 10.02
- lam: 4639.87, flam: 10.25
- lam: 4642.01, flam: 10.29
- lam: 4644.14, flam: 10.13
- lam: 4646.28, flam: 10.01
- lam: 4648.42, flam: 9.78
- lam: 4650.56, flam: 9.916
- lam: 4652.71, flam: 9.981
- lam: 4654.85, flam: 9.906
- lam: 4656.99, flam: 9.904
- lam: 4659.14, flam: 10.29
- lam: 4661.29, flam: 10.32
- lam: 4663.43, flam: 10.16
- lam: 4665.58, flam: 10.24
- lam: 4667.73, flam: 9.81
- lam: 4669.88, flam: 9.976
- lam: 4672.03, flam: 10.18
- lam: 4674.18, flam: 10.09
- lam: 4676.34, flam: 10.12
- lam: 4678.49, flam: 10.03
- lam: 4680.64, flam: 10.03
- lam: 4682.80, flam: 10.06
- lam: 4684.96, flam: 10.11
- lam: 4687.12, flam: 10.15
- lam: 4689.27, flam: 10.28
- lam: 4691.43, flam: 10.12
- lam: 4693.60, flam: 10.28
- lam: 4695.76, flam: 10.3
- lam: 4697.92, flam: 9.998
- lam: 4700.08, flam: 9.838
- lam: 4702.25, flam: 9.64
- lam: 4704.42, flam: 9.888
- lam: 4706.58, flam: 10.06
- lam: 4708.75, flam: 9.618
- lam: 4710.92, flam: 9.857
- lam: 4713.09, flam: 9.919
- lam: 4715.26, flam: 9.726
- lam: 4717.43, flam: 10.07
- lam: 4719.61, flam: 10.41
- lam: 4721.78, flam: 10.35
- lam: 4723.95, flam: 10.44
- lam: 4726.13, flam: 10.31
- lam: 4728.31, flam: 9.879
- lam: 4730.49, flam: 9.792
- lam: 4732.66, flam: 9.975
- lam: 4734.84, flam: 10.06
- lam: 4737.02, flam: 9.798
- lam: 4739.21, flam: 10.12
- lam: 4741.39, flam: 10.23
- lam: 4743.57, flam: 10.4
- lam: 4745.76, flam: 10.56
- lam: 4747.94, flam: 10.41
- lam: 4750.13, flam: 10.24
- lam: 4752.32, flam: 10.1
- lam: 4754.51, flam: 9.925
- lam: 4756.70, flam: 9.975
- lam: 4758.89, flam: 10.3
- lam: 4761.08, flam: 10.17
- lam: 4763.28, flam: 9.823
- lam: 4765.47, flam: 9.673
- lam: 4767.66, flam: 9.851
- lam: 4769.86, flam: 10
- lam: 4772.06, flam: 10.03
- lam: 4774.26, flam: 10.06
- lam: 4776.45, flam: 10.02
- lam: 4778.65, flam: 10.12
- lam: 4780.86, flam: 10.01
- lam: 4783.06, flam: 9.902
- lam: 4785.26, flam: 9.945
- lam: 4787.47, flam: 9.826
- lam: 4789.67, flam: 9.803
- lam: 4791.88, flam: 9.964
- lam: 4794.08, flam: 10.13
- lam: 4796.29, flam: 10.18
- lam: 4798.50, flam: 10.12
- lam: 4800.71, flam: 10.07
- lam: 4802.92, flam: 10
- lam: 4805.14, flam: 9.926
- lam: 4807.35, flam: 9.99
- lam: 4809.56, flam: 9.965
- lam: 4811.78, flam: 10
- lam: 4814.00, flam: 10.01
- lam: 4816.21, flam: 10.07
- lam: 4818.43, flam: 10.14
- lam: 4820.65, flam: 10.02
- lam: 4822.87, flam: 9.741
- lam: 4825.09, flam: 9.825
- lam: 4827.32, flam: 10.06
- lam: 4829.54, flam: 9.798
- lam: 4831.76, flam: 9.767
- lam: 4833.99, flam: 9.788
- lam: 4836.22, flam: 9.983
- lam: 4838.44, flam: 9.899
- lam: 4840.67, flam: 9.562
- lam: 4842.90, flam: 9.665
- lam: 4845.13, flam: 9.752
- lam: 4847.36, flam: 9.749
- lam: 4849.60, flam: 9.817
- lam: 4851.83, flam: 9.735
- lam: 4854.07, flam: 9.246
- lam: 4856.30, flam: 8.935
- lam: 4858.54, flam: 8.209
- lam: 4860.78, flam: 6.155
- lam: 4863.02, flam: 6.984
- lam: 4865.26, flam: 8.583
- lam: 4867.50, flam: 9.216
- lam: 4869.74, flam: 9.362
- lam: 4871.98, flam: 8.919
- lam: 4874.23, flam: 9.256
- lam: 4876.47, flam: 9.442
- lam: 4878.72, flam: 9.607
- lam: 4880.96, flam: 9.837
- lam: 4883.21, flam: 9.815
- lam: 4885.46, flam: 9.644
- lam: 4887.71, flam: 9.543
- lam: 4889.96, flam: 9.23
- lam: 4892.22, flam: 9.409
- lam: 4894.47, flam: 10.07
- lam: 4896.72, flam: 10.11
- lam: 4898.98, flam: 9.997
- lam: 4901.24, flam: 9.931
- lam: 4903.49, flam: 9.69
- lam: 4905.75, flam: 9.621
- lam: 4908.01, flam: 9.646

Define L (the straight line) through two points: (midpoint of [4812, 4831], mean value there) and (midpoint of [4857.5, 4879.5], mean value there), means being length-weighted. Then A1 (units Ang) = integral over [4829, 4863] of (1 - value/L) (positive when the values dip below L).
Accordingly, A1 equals -0.03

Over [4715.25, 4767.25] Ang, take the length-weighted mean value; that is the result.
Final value 10.1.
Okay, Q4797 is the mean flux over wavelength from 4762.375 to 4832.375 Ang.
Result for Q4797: 9.97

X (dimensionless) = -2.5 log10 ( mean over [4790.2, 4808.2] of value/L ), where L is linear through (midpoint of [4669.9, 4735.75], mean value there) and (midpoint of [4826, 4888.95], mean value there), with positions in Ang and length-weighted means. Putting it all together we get -0.05 mag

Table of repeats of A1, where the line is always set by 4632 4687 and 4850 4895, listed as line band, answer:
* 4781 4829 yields -3.10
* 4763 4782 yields -0.85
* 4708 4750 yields -1.61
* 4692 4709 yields -0.18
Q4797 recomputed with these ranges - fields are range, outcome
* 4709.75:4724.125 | 10.1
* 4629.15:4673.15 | 10.1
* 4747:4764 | 10.1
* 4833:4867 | 9.07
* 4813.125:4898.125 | 9.45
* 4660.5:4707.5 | 10.1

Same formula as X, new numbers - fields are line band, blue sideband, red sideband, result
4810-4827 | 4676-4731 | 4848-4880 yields -0.09 mag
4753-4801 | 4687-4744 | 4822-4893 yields -0.03 mag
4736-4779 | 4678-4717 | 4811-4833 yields -0.01 mag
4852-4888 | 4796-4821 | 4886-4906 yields 0.10 mag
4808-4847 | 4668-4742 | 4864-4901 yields -0.02 mag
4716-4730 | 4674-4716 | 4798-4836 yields -0.02 mag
